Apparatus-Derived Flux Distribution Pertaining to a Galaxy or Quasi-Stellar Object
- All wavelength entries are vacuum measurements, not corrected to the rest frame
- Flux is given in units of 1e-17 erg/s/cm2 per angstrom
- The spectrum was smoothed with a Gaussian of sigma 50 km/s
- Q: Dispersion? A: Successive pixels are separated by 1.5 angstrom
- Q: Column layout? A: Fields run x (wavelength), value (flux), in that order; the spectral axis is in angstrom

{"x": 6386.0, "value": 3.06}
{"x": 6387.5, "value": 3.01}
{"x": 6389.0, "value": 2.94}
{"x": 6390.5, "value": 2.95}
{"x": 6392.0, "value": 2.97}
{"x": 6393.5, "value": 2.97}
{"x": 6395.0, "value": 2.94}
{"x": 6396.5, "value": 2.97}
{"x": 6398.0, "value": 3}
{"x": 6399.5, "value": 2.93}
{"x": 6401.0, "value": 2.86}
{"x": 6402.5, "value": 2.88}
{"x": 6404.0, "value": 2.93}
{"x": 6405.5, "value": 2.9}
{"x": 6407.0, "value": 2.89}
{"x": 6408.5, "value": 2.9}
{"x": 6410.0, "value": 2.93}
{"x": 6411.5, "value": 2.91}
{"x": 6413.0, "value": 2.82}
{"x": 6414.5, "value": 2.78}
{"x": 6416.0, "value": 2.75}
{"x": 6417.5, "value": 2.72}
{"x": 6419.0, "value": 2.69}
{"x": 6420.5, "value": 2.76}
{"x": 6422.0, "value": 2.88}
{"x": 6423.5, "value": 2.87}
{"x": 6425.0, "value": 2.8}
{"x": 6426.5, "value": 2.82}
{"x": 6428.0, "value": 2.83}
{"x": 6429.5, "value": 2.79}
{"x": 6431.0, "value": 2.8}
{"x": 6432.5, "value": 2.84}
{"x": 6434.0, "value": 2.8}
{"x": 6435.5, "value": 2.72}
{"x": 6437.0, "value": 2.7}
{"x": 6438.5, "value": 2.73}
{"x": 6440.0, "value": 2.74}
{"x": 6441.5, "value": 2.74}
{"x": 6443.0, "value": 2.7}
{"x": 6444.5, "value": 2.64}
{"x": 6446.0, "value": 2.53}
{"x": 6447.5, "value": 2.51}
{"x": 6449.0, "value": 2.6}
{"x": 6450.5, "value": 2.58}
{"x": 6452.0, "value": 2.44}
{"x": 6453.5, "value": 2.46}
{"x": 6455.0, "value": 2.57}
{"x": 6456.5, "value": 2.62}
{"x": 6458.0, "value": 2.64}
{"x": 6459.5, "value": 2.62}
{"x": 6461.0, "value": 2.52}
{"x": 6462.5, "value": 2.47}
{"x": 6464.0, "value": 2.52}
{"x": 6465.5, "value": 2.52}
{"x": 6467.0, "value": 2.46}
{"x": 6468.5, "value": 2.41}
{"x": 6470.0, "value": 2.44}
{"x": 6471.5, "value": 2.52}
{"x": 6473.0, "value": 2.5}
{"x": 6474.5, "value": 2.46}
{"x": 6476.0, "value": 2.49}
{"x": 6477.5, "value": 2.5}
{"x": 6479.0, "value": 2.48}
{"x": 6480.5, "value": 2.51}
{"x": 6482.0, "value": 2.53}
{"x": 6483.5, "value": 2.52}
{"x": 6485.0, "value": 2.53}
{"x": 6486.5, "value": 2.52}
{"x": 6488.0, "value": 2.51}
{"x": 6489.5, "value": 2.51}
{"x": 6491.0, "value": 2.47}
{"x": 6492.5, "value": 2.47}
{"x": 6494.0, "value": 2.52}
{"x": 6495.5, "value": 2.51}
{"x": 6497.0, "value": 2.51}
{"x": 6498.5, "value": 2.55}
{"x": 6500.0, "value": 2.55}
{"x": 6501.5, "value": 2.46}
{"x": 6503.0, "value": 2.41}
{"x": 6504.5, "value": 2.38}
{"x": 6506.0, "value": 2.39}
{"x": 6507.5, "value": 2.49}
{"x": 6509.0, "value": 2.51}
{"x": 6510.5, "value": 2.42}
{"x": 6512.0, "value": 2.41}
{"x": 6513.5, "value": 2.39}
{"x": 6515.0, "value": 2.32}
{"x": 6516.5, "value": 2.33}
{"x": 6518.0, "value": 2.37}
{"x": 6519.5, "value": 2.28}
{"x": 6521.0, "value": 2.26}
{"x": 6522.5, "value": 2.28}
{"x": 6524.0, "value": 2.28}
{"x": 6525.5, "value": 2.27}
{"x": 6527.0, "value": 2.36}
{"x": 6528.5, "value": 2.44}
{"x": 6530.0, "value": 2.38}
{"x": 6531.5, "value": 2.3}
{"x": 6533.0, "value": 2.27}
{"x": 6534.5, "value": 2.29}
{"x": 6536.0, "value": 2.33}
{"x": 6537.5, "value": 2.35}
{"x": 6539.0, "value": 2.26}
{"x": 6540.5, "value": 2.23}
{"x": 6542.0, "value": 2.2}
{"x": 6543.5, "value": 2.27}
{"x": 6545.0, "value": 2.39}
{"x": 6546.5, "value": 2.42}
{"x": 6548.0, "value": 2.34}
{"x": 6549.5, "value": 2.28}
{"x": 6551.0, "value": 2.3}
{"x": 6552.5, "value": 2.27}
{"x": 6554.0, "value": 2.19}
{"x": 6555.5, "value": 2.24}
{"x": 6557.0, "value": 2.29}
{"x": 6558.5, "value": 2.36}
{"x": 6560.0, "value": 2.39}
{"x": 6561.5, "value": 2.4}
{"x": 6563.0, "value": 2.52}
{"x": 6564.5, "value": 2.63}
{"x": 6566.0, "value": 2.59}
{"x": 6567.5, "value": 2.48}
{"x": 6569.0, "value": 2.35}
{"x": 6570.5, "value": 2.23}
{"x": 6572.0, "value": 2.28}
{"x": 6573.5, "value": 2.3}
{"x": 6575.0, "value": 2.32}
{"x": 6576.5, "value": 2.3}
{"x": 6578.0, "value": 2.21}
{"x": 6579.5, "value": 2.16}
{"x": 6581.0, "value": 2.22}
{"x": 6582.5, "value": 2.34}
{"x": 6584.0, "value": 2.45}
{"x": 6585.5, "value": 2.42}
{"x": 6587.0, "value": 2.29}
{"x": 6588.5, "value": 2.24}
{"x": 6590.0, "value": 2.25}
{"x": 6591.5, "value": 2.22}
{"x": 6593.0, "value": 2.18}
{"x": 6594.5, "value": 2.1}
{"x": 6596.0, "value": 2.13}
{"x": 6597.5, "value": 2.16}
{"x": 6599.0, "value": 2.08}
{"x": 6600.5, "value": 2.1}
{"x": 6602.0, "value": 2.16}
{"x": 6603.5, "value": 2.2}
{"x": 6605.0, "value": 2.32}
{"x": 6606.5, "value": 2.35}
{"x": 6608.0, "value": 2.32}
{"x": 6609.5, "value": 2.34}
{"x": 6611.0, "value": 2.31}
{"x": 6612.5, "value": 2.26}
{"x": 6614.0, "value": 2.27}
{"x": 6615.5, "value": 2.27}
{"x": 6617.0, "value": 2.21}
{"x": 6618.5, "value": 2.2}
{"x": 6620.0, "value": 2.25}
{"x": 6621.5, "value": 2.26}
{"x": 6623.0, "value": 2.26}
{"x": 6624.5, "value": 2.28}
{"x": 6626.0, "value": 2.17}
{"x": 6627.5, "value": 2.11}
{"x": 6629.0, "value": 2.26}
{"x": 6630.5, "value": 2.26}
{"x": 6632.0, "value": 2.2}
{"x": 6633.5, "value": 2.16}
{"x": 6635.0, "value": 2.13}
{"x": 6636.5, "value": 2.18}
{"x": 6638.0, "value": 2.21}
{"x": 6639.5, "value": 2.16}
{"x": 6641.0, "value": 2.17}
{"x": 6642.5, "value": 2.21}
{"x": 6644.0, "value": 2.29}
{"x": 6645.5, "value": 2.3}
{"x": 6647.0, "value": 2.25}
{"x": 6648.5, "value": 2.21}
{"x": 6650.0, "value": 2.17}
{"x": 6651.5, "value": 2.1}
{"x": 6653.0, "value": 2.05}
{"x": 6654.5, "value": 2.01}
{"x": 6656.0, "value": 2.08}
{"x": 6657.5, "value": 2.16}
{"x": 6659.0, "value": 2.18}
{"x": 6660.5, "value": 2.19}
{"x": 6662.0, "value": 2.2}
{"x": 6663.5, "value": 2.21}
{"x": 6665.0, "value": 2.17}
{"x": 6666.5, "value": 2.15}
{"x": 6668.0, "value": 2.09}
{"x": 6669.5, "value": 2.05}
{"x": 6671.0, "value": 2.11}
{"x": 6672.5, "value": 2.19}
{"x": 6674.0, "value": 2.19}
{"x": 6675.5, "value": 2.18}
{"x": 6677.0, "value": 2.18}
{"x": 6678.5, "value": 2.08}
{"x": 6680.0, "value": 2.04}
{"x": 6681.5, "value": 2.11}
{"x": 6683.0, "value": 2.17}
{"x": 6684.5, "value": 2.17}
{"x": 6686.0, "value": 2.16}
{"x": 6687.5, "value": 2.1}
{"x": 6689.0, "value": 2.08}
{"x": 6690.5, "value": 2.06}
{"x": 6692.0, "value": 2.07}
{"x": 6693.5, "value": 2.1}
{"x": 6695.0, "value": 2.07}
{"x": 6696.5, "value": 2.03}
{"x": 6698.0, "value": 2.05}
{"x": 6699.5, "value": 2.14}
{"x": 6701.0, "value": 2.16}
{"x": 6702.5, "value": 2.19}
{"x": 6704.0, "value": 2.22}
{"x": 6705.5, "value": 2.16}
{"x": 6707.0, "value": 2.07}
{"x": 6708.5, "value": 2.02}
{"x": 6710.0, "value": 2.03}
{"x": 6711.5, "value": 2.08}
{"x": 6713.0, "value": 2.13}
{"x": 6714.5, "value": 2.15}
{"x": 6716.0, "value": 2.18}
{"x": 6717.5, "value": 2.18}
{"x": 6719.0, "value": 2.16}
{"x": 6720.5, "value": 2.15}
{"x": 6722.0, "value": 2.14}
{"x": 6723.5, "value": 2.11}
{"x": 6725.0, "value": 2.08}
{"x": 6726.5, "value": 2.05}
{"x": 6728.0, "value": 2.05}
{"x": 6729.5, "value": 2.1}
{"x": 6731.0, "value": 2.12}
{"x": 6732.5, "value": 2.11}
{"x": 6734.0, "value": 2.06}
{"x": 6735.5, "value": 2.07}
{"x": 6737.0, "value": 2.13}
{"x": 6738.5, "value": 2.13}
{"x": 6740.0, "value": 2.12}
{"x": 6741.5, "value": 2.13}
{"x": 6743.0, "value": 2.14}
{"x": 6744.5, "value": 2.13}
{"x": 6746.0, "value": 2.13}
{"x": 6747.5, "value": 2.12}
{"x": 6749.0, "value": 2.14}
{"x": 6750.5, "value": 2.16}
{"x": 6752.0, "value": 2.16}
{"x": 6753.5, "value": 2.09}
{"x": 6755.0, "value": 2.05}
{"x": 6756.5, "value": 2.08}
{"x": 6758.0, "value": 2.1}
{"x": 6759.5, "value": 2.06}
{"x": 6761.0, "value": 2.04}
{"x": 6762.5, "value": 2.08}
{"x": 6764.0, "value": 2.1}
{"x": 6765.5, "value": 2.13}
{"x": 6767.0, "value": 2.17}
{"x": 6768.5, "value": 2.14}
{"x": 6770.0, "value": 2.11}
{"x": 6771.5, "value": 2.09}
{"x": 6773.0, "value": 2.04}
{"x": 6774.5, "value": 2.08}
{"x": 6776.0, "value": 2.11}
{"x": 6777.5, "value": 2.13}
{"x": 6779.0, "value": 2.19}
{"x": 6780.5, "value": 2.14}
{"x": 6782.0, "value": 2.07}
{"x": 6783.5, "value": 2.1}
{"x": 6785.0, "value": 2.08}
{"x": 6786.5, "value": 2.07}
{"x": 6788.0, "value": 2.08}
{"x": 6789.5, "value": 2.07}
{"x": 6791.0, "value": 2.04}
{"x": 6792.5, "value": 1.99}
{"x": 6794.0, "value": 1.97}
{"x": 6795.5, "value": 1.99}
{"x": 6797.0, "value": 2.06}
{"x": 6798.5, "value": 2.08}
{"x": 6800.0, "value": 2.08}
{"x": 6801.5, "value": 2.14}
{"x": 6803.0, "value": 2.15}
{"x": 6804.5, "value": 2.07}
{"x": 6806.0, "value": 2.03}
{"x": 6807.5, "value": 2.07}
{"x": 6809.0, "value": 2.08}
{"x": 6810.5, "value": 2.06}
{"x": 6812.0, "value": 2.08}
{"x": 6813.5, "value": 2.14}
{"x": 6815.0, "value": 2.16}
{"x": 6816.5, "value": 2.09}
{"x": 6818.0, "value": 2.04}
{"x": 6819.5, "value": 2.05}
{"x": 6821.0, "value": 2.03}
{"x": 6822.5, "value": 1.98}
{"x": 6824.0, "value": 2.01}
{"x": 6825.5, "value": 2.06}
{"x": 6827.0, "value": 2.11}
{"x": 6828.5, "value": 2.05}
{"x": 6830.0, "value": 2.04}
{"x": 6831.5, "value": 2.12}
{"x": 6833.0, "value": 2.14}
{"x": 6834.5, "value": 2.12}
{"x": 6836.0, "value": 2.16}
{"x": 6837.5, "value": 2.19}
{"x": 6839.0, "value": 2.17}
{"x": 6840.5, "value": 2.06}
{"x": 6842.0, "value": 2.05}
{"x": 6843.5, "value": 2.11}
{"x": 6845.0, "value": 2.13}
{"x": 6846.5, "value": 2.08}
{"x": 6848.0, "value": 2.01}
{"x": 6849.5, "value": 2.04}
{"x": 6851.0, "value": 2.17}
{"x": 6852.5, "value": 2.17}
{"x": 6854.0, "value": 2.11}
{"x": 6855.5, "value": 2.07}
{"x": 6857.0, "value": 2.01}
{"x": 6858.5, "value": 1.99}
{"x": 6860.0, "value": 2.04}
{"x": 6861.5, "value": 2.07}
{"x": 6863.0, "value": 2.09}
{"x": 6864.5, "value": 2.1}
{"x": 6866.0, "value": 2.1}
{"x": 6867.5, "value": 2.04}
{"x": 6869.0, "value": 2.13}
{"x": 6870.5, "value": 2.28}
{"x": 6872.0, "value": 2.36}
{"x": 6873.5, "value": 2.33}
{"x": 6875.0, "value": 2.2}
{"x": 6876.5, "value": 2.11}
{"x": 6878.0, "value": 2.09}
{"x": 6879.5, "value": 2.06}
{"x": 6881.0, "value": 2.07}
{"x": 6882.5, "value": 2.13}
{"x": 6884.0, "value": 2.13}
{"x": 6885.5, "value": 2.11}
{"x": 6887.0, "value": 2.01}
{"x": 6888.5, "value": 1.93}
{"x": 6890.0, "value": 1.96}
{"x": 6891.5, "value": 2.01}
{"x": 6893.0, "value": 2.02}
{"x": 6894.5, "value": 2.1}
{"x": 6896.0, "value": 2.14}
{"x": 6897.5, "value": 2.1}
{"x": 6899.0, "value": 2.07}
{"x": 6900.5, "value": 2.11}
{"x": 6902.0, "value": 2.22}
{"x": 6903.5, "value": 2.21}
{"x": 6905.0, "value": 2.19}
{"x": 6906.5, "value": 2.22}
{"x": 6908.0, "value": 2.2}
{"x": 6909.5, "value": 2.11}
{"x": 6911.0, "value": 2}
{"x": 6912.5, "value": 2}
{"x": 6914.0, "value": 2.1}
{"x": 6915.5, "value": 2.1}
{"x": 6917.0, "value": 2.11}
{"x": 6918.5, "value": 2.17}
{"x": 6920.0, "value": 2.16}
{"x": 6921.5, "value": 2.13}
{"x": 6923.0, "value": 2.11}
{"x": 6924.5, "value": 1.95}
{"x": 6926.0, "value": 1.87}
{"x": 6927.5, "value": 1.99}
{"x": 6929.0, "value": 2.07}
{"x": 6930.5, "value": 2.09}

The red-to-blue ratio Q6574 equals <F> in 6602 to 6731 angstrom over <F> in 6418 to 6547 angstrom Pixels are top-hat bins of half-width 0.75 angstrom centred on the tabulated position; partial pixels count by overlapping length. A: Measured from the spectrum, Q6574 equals 0.86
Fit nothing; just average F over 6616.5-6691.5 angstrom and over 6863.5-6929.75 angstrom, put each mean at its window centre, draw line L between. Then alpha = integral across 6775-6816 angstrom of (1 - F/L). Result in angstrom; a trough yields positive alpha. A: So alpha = 0.9 angstrom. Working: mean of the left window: 2.17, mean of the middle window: 2.08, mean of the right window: 2.1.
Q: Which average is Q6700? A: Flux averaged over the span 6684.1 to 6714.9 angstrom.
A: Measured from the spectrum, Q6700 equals 2.11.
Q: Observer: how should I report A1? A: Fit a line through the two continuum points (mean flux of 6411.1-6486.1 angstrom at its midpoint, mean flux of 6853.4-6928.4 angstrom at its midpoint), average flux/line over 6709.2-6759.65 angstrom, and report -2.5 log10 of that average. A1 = 0.09 mag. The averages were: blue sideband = 2.63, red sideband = 2.1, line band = 2.11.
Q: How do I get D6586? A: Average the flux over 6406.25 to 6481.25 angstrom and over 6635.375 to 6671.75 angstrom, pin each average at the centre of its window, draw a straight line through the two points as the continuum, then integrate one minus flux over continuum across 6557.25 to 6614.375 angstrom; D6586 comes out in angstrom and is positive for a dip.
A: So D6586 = 0.7 angstrom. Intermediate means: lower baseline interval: 2.66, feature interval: 2.3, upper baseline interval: 2.16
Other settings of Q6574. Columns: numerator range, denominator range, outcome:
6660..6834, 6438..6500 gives 0.83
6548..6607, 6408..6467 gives 0.85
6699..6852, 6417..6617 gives 0.86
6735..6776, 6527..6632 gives 0.92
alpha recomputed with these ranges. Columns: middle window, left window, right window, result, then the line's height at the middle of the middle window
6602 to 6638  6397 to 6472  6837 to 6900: 3.1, 2.45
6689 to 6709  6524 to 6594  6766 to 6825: 0.7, 2.18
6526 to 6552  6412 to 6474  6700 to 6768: 1.7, 2.48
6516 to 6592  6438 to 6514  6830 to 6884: 3.6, 2.44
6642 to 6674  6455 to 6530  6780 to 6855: 1.5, 2.27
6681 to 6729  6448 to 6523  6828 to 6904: 3.1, 2.26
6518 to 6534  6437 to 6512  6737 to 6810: 0.9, 2.45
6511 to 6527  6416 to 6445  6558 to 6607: 1.1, 2.49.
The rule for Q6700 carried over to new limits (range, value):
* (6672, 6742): 2.12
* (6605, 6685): 2.19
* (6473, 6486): 2.5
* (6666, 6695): 2.12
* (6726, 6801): 2.09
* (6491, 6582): 2.36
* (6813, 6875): 2.1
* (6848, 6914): 2.11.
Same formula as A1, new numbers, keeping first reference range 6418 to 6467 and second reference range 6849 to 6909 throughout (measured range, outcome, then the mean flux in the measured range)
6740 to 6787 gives 0.07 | 2.11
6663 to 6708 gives 0.11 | 2.12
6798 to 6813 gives 0.06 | 2.08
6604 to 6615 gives 0.07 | 2.31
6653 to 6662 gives 0.13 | 2.12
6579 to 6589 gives 0.08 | 2.31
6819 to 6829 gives 0.07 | 2.04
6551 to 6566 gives 0.06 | 2.37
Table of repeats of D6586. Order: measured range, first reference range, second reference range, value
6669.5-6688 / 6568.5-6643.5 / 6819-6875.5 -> 0.50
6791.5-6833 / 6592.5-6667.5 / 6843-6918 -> 1.27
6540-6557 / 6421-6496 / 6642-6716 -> 0.87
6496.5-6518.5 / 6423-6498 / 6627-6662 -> 0.45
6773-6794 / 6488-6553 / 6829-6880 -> 0.86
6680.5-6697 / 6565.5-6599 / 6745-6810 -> 0.55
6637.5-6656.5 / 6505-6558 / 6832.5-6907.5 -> 0.69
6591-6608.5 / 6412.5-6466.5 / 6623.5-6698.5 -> 0.80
